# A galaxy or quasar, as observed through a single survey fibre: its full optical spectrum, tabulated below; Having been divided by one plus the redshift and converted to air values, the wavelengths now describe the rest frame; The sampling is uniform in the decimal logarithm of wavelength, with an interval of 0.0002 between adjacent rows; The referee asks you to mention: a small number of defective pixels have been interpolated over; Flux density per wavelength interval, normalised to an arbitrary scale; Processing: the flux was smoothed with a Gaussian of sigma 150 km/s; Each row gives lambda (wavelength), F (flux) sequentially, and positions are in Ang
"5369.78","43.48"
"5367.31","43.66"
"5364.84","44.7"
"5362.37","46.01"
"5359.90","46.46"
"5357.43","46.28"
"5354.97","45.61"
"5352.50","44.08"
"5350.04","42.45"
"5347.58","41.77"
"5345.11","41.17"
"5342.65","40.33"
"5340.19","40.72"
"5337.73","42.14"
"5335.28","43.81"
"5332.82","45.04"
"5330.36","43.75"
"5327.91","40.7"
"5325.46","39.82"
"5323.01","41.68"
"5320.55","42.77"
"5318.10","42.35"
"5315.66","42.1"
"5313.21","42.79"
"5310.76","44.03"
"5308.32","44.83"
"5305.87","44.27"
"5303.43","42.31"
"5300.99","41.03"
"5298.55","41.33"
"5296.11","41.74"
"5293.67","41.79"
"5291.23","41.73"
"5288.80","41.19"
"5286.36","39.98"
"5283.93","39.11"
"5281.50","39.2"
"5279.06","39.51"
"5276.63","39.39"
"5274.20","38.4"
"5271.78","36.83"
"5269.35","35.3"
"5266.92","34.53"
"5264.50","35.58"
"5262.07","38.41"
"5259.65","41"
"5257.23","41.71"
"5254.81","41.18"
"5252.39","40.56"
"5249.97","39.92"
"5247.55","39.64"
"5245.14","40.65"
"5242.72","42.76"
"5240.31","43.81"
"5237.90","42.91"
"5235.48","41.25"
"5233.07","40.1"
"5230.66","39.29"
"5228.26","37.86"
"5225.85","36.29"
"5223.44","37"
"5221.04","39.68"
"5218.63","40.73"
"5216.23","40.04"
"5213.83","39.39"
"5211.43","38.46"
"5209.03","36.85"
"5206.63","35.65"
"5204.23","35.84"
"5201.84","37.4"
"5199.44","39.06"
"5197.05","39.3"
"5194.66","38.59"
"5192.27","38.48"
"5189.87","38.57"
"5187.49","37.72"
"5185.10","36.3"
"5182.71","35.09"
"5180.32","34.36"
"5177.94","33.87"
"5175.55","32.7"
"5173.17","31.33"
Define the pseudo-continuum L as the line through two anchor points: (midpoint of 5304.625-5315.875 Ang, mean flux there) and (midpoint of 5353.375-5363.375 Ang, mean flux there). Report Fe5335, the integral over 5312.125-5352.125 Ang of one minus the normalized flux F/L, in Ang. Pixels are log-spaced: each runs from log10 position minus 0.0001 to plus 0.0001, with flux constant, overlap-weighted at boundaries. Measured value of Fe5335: 2.3 Ang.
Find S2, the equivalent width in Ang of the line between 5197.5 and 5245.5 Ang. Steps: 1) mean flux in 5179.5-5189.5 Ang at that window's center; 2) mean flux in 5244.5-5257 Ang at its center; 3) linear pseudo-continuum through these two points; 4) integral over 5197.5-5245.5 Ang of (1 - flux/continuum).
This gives -0.8 Ang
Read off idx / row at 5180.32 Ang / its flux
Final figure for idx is 34.36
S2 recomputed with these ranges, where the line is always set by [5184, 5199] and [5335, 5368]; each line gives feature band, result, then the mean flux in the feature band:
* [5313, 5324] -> 0.0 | 42.3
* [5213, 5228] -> 0.2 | 38.8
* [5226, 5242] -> -0.4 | 40.6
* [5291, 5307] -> -0.1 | 42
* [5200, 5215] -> 0.6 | 37.3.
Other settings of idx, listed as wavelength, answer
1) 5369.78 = 43.48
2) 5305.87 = 44.27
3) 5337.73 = 42.14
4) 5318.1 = 42.35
